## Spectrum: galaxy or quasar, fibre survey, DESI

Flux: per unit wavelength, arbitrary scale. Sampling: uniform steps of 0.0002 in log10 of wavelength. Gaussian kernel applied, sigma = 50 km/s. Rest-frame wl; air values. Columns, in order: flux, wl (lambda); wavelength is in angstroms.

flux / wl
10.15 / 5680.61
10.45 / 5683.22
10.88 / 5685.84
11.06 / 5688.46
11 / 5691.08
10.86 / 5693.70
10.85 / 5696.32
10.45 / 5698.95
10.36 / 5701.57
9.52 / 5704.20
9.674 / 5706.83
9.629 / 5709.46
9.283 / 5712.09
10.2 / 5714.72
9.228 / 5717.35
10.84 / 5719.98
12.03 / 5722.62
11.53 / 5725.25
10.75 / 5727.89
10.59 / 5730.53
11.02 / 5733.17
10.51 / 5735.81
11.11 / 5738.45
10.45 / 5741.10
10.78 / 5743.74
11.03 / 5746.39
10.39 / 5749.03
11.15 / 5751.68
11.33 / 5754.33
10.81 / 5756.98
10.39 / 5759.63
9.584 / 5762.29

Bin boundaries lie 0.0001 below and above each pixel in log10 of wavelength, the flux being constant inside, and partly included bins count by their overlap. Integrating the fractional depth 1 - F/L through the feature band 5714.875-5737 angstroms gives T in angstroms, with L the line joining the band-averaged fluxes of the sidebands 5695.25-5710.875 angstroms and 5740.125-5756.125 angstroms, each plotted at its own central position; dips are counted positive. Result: -0.66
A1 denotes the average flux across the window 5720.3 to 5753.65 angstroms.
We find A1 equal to 10.9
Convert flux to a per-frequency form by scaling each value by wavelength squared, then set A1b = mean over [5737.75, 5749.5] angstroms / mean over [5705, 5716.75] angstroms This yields 1.1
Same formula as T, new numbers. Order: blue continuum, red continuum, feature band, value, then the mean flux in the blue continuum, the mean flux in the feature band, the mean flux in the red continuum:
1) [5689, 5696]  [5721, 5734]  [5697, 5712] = 1.5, 10.9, 9.91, 11.2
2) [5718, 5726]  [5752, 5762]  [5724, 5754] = 0.4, 11.3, 10.9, 10.7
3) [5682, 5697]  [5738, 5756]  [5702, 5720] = 1.9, 10.9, 9.72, 10.9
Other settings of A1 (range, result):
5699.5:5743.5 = 10.4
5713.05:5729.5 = 10.7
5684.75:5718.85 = 10.2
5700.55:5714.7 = 9.72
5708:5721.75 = 9.91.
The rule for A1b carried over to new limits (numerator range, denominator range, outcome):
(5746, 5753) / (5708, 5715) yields 1.14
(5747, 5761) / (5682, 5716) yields 1.07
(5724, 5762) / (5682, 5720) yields 1.07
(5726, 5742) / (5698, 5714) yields 1.11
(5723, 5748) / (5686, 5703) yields 1.03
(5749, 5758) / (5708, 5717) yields 1.16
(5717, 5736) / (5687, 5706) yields 1.04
